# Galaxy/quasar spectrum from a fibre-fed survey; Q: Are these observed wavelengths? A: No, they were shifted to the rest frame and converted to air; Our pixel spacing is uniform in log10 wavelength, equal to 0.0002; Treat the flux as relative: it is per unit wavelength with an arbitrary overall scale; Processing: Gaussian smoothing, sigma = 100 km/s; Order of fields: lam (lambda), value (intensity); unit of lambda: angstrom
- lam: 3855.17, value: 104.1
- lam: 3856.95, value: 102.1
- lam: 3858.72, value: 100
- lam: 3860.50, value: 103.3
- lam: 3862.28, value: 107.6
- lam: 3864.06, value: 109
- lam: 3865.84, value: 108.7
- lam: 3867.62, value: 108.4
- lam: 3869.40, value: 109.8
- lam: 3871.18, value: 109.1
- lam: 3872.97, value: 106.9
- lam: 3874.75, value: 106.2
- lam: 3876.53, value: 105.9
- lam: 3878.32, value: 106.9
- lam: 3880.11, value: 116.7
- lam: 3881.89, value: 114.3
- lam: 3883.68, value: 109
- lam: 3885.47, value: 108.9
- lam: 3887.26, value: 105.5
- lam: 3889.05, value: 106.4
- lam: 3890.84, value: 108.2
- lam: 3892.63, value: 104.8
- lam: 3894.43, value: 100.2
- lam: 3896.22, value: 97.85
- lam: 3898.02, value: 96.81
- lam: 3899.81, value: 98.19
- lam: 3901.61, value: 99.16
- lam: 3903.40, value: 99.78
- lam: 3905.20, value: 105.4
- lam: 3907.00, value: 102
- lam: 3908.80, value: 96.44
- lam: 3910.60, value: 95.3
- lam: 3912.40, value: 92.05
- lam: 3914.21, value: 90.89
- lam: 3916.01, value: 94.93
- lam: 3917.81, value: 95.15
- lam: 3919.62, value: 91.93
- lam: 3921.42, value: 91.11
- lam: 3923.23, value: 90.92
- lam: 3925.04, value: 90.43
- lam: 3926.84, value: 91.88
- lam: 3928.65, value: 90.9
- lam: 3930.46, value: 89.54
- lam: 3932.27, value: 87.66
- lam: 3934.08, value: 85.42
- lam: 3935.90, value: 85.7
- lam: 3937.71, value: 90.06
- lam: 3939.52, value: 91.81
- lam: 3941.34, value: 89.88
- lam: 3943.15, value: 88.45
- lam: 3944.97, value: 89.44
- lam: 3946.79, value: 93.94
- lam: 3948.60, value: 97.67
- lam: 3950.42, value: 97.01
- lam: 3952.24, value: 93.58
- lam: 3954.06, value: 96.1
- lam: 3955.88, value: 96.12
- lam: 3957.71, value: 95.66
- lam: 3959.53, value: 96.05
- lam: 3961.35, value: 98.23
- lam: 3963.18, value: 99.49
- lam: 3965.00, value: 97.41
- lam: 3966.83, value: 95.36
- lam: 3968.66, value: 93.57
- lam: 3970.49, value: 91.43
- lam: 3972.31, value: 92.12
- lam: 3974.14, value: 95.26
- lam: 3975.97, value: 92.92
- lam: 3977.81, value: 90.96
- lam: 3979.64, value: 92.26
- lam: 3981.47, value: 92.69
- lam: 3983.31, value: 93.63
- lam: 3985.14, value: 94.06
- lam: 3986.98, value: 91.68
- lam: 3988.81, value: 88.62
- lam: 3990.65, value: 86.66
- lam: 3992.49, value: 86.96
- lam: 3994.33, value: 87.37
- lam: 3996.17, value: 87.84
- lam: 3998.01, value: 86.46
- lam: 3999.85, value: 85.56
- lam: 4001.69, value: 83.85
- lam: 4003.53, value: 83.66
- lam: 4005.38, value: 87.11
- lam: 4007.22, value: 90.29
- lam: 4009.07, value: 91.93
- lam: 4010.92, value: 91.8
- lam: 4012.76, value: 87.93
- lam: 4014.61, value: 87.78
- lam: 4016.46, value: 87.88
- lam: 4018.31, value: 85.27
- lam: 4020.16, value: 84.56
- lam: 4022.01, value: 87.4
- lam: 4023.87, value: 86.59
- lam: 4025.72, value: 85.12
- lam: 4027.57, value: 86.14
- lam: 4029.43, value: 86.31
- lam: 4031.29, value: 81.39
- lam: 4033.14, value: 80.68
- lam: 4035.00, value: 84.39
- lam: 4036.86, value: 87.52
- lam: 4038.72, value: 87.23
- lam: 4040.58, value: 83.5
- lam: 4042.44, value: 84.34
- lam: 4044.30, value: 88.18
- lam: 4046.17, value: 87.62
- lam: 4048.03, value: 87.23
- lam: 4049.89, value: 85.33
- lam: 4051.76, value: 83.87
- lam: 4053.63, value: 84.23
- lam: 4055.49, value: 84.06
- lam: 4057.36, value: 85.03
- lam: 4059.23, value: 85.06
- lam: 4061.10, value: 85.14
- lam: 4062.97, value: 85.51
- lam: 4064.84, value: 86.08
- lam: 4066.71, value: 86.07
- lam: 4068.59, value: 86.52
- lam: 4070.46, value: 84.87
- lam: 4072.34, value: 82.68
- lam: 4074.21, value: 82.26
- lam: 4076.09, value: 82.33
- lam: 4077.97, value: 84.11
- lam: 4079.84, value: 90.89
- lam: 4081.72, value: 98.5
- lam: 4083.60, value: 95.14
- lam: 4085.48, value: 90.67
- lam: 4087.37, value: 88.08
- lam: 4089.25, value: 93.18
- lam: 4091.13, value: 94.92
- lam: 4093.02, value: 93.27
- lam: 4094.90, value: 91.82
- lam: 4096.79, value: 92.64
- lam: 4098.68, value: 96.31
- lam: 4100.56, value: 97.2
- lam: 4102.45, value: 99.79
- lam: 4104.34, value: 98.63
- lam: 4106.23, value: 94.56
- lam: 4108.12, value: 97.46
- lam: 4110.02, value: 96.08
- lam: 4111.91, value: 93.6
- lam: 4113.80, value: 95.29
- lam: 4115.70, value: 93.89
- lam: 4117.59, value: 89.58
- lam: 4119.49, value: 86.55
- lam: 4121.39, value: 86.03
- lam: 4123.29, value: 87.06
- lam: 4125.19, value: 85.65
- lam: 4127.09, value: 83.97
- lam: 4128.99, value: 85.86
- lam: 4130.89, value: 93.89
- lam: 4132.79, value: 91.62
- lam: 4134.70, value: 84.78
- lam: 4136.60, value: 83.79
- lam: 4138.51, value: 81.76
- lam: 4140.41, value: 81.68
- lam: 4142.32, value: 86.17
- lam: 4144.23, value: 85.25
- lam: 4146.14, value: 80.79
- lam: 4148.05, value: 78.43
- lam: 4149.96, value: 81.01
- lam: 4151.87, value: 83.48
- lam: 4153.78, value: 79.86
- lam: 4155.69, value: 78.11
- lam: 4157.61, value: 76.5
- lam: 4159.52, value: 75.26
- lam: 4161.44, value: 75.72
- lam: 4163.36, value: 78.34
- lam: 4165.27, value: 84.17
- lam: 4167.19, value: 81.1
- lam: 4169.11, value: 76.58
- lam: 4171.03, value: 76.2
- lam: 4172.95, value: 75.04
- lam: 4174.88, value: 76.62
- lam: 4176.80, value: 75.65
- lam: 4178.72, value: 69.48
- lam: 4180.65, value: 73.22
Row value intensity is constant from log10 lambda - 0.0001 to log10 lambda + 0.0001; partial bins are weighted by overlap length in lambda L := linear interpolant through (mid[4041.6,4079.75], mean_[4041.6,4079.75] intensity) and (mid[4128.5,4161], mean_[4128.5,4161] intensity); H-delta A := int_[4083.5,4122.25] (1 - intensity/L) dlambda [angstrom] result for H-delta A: -4.4 angstrom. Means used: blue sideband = 85.2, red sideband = 82.7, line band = 93.5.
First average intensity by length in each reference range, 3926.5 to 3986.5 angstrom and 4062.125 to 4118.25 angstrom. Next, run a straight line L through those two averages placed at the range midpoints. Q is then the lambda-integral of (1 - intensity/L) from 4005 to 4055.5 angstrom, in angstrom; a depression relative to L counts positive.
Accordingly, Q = 3.2 angstrom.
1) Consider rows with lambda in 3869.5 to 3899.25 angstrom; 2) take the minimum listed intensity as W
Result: 96.81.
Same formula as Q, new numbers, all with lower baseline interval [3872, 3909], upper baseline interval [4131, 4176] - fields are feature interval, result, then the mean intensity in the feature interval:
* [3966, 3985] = 0.8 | 93.1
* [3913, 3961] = 4.0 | 92.1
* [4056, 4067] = 0.5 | 85.4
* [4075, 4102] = -1.7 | 92.2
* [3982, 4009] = 1.9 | 88.3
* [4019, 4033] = 1.1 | 85.1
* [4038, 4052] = 0.7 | 86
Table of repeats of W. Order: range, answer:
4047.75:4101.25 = 82.26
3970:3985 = 90.96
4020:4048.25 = 80.68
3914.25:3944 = 85.42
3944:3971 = 89.44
